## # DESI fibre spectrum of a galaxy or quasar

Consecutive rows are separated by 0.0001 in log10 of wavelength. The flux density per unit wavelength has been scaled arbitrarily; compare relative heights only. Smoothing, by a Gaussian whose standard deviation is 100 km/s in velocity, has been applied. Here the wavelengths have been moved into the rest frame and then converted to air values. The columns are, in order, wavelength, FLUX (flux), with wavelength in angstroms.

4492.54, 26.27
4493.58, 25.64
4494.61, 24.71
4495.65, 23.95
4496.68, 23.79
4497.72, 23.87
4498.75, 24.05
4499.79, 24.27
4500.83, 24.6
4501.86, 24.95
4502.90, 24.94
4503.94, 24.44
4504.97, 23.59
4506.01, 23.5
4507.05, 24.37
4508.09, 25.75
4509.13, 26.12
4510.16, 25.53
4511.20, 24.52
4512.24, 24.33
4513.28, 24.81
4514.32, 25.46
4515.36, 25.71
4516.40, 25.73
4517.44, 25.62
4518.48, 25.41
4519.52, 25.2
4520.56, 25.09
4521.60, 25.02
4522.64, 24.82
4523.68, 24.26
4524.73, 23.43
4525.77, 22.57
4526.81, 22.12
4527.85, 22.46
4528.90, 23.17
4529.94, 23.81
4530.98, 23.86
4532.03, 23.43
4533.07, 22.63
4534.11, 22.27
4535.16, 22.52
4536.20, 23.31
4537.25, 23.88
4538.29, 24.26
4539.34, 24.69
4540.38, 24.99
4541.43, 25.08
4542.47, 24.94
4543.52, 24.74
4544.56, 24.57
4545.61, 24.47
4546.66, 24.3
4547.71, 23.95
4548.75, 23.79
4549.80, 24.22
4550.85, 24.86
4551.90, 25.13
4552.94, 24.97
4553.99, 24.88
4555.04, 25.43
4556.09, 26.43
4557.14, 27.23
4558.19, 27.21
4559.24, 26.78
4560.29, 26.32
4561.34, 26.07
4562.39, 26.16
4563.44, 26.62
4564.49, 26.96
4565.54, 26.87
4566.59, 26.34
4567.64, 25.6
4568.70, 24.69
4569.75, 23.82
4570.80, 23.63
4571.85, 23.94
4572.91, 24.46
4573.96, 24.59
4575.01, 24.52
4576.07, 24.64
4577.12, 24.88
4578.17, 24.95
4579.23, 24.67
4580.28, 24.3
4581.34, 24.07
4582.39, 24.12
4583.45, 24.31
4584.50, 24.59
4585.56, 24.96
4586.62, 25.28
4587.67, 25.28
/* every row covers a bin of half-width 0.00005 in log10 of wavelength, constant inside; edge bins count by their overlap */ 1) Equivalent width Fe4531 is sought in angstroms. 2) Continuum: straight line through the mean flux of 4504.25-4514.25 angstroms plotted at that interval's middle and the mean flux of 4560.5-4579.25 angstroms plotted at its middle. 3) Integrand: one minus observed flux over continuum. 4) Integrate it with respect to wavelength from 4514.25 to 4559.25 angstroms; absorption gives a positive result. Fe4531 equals 0.88 angstroms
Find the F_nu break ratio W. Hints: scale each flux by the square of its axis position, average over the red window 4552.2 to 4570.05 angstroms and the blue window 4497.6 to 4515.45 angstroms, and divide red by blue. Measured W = 1.08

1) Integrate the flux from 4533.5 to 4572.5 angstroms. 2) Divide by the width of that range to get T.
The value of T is 25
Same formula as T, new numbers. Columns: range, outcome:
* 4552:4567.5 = 26.3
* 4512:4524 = 25.2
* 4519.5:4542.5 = 23.8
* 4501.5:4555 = 24.4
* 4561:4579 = 25.2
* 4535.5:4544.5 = 24.5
